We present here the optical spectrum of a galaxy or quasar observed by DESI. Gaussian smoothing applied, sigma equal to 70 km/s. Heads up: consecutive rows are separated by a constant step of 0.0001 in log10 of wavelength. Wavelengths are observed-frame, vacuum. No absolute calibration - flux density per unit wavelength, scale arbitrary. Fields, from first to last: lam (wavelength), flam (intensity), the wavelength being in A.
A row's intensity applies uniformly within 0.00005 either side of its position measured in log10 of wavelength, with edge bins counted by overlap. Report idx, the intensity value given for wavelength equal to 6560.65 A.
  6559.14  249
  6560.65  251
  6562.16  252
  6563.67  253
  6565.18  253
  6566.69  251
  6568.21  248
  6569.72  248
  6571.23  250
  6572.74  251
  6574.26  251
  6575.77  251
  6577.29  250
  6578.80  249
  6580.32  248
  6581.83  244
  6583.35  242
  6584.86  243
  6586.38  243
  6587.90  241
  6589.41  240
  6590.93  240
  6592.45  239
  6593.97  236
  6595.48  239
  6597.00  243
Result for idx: 251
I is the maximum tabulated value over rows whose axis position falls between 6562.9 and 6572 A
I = 253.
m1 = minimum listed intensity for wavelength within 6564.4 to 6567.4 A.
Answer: 251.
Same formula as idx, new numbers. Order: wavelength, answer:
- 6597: 243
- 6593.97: 236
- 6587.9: 241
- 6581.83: 244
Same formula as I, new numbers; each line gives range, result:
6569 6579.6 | 251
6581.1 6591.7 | 244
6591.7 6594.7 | 239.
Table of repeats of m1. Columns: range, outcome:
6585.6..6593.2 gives 239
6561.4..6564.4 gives 252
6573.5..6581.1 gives 248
